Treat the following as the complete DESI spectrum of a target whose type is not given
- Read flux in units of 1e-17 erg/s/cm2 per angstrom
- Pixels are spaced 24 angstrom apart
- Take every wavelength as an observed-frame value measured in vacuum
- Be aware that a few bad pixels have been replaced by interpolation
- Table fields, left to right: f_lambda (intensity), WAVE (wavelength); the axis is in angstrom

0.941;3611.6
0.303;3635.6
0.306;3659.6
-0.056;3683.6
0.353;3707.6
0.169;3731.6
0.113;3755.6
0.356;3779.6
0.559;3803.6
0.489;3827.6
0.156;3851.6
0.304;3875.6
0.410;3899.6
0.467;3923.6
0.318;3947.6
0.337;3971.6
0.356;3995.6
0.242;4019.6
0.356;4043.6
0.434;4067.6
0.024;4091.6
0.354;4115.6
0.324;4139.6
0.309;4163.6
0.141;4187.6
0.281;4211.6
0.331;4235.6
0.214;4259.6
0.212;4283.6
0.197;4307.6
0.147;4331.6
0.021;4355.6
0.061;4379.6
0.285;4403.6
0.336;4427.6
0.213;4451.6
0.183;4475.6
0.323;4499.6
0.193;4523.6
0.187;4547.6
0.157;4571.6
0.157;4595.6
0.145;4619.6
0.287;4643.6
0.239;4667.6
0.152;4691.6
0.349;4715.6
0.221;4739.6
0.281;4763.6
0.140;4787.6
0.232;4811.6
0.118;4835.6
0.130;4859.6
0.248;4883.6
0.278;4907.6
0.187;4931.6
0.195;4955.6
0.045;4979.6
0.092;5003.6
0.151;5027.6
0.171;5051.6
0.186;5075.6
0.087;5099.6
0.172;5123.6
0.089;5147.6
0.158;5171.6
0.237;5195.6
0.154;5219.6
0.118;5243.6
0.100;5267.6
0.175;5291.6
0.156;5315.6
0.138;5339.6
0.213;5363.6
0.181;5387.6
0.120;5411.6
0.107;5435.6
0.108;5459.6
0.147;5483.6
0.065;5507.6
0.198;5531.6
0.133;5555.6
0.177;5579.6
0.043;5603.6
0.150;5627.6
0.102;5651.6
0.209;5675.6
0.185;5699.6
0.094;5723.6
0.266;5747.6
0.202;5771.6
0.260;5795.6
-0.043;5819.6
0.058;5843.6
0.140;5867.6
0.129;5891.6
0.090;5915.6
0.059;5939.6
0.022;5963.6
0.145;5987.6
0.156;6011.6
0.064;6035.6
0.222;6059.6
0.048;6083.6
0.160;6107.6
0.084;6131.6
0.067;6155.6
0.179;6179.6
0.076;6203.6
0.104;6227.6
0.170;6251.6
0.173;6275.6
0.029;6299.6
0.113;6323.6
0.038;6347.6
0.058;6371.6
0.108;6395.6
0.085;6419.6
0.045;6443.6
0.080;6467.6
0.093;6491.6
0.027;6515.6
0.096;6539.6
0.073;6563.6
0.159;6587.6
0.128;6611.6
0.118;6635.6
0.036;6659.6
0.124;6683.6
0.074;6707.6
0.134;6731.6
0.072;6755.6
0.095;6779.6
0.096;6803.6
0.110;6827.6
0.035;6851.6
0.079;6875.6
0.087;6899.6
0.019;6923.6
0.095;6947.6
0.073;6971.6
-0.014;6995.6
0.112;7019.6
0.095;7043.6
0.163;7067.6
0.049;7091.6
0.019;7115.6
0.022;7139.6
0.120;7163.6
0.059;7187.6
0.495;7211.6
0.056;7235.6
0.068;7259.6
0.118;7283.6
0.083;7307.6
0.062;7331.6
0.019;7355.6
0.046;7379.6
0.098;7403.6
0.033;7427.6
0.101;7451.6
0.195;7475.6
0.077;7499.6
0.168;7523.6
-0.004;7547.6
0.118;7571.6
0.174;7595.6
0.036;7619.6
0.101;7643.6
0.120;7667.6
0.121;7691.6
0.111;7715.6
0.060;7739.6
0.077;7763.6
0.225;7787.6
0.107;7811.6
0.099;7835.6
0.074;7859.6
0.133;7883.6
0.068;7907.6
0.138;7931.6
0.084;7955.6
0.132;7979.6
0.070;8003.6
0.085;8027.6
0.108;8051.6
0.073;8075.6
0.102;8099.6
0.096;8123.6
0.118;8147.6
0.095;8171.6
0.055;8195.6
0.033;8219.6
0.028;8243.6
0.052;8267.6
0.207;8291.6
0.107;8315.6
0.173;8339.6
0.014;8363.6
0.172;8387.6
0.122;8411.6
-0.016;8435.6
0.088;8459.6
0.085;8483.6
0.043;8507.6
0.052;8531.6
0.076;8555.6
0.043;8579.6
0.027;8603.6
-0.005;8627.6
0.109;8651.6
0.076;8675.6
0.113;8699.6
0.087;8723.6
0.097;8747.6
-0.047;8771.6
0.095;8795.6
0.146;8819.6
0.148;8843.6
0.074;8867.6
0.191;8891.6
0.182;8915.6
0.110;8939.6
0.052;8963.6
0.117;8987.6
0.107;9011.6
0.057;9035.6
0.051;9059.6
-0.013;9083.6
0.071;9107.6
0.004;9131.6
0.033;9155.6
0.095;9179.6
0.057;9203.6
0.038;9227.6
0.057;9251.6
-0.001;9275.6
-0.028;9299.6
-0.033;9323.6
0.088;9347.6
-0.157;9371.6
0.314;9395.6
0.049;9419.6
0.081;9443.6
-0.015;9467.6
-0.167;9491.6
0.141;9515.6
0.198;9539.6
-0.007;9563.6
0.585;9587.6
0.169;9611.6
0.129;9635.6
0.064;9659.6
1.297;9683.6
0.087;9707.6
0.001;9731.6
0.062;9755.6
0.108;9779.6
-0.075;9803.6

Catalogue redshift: 0.93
